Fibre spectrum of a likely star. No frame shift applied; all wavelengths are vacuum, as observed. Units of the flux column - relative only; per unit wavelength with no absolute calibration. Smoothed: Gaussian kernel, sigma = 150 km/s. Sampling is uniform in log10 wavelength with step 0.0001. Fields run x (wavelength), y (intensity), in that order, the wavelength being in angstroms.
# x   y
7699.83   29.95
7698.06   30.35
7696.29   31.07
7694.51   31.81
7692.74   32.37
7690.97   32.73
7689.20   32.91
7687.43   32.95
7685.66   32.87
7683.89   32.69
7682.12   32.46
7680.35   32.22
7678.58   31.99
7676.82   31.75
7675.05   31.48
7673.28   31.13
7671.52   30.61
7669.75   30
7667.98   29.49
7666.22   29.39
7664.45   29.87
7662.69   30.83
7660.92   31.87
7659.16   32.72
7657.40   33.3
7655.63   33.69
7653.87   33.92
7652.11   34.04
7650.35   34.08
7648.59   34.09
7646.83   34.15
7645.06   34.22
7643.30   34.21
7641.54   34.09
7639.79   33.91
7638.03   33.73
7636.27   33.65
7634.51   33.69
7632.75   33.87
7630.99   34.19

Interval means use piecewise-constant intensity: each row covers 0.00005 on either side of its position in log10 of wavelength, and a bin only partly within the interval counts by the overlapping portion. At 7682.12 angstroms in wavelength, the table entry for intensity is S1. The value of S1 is 32.46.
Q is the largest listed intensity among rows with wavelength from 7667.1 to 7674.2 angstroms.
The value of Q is 31.13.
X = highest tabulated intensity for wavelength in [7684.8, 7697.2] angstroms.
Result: 32.95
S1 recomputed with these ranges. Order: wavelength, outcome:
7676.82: 31.75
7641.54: 34.09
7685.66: 32.87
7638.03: 33.73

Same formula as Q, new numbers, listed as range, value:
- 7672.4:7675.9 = 31.48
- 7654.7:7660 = 33.69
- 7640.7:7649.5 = 34.22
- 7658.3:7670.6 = 32.72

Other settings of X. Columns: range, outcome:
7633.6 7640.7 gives 33.91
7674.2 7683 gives 32.46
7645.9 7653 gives 34.15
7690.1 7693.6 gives 32.73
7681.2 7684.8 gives 32.69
